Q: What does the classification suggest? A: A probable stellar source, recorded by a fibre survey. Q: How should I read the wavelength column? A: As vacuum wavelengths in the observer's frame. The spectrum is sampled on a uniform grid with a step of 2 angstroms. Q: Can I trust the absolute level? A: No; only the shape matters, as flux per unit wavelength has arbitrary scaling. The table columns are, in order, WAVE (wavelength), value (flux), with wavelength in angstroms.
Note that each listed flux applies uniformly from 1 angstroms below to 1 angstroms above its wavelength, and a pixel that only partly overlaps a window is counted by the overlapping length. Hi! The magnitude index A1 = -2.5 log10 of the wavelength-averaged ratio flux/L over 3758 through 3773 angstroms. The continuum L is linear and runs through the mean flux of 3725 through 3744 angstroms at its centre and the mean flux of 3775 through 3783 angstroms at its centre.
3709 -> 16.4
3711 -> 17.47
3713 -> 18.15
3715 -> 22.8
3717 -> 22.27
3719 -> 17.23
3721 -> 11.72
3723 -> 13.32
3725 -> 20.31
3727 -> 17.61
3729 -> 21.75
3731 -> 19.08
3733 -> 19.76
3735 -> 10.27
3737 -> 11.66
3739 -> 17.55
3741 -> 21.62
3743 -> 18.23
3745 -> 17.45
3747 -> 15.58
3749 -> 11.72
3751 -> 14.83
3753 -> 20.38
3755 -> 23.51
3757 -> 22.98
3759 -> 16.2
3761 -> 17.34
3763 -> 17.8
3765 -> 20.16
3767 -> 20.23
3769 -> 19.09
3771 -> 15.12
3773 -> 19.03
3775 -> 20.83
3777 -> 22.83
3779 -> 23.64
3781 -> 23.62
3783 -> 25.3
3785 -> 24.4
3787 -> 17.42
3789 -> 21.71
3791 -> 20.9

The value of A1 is 0.19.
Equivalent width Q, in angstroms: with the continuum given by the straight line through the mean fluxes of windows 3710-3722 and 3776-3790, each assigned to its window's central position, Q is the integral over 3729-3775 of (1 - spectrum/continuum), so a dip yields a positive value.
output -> 6.2 angstroms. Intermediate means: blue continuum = 18.3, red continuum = 22.7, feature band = 17.9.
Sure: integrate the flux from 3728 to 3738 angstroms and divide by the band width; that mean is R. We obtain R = 16.5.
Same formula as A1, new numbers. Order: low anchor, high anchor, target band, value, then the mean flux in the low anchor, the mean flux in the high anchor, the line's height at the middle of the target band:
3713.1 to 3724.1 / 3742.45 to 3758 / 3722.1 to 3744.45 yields 0.02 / 17.5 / 18.1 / 17.8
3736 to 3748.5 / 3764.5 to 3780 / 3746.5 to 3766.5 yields 0.01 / 16.8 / 20.1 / 18.4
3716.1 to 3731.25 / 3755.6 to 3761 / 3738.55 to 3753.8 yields 0.11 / 17.8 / 19.5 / 18.9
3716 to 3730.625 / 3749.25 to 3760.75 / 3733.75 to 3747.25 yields 0.14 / 17.8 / 18.9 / 18.4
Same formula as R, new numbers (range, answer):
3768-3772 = 17.1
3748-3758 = 18.7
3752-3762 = 20.1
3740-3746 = 19.1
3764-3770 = 19.8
